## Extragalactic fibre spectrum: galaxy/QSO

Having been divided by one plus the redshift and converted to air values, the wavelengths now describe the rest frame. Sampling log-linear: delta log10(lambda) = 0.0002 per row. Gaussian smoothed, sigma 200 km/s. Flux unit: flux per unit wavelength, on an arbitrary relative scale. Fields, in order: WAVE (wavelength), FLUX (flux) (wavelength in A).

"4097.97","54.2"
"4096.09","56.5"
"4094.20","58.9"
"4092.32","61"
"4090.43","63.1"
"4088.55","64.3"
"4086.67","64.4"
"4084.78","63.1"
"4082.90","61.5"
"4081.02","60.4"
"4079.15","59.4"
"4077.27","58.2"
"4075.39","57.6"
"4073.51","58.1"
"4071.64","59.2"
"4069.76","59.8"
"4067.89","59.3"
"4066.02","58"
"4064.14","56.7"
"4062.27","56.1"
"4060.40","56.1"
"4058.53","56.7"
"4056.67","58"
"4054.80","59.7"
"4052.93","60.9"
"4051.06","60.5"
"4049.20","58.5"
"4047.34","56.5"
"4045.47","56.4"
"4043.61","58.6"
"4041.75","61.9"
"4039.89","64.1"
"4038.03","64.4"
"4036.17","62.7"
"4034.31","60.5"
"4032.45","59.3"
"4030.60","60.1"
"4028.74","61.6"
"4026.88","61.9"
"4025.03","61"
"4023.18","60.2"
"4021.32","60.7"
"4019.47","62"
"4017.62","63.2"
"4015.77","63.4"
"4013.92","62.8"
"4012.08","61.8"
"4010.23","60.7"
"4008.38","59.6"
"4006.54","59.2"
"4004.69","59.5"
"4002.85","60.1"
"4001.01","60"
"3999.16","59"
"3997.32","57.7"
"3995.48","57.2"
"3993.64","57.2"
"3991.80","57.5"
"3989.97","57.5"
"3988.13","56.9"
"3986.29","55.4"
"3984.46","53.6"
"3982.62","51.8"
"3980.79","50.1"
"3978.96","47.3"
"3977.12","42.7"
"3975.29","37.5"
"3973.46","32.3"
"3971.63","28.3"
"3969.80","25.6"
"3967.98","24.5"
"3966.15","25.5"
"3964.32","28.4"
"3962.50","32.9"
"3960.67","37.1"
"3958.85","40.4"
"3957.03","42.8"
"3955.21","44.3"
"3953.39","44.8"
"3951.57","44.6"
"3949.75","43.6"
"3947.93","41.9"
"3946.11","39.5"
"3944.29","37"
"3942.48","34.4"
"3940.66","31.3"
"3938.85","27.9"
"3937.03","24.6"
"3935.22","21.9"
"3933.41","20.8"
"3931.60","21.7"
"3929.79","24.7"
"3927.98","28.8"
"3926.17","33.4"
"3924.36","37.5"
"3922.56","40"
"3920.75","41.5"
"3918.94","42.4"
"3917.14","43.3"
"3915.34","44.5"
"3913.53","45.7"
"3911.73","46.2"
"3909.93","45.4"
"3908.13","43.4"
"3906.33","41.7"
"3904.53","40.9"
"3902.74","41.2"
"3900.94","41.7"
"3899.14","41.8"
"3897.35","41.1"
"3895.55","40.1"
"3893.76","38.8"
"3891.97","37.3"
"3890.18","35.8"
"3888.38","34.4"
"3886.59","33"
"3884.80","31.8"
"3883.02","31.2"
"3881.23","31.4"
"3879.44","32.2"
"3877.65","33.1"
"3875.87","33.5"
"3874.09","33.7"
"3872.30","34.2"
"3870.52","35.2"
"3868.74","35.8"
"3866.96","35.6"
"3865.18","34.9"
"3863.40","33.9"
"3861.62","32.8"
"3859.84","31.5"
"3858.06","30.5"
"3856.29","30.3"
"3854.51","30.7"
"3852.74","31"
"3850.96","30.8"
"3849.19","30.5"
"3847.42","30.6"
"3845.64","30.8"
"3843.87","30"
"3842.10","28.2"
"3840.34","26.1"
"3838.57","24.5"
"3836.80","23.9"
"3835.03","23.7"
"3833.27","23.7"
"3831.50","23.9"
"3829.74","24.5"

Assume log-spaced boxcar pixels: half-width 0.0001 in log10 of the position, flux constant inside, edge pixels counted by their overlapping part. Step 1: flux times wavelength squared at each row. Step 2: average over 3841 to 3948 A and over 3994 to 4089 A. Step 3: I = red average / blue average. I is 1.86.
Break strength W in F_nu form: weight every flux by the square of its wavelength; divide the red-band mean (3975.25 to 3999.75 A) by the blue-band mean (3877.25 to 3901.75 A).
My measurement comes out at 1.6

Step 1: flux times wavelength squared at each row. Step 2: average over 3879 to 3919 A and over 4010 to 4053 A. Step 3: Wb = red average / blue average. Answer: 1.65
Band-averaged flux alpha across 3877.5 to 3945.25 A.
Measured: 35.9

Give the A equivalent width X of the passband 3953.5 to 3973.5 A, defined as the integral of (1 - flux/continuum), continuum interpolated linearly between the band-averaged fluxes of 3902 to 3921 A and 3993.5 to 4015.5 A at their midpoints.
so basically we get 7.2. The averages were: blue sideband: 43.4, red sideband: 59.8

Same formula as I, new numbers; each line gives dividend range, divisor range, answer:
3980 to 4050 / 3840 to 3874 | 2.02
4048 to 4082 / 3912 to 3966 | 1.74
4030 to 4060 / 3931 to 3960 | 1.78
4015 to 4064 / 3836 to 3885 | 2.09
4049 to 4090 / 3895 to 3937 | 1.71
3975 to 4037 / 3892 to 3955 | 1.61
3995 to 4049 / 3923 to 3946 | 2.16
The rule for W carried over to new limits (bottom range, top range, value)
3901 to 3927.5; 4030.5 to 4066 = 1.52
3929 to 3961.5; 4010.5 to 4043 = 1.85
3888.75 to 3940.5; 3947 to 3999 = 1.23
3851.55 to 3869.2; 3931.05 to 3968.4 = 1.09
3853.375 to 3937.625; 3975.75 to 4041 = 1.75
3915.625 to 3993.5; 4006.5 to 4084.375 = 1.63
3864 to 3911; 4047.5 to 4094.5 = 1.77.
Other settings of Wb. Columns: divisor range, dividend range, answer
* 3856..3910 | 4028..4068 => 1.79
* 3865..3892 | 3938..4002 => 1.34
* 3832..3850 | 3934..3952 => 1.33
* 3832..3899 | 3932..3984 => 1.17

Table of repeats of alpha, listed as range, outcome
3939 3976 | 35.7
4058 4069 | 57.2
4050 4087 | 59.1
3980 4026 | 58.8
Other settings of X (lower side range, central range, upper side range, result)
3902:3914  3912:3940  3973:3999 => 7.2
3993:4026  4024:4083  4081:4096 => 1.6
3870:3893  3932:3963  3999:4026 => 7.8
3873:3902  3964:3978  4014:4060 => 5.4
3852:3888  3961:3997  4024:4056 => 5.3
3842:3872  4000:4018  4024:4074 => -2.4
